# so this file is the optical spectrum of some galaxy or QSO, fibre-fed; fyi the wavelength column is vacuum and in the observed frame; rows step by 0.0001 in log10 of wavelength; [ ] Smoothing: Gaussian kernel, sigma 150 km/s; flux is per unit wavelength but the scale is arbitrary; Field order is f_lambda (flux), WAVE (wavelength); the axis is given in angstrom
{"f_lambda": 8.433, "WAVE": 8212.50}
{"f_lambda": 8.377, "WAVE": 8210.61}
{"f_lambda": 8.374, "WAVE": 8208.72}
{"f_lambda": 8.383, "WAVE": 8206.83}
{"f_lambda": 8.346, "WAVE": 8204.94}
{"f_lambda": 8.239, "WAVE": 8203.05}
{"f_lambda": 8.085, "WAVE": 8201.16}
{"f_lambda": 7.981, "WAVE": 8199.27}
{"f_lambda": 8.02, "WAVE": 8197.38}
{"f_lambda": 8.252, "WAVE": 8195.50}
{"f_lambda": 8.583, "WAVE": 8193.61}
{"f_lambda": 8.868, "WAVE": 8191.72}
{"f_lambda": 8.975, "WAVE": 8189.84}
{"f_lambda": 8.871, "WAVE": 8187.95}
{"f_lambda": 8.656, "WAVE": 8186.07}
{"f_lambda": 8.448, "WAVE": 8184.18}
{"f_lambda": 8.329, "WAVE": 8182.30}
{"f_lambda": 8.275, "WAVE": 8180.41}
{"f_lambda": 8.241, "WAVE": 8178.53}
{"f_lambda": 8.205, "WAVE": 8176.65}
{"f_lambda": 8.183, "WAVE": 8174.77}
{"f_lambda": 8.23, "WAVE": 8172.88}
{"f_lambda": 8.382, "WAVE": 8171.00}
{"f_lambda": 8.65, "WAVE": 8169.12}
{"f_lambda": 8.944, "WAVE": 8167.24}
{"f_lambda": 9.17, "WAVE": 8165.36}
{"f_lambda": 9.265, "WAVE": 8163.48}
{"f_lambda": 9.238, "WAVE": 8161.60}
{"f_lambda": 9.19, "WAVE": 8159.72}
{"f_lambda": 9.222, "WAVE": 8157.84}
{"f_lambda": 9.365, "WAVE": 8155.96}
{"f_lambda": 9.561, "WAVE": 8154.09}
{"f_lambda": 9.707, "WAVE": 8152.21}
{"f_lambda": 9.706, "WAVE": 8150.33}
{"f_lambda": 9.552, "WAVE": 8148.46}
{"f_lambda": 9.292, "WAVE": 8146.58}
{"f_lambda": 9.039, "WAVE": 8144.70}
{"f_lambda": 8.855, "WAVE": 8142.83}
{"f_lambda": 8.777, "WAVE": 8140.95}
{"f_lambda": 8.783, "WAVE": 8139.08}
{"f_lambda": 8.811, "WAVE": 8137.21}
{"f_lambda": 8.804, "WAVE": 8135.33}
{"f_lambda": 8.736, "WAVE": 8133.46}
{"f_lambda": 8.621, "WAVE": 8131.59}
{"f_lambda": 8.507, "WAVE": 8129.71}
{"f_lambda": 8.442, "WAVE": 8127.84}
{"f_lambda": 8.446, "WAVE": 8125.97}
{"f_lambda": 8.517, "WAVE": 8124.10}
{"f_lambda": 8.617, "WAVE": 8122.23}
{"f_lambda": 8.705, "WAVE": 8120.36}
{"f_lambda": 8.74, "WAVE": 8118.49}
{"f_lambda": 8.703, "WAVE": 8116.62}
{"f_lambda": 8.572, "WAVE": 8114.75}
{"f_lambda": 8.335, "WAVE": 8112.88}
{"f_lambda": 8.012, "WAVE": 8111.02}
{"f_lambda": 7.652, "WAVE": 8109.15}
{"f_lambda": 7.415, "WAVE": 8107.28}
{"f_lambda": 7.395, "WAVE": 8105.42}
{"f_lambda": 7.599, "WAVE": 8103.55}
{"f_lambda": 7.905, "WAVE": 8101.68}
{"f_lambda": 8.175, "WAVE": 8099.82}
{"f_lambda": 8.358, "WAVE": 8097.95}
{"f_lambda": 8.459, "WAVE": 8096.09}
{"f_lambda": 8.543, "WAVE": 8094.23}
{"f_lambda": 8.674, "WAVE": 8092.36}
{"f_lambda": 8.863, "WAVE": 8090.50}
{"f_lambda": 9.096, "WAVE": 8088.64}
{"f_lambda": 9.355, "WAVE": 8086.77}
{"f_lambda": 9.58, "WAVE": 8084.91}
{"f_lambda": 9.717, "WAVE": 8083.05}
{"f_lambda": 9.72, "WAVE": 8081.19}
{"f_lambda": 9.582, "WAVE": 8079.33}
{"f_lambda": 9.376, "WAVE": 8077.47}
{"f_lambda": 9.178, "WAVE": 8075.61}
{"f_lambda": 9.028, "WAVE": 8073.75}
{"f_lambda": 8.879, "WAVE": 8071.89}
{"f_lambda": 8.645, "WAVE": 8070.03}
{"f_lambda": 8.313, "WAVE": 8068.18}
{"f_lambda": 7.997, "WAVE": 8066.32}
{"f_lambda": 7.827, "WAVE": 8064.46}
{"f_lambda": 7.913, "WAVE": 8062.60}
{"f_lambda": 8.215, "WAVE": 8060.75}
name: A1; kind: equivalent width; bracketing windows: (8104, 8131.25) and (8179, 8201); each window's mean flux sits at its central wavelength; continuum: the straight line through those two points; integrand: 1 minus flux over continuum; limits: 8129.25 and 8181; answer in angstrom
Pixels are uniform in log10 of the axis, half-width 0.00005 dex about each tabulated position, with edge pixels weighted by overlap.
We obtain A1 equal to -3.3 angstrom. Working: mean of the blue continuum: 8.28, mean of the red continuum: 8.46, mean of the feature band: 8.91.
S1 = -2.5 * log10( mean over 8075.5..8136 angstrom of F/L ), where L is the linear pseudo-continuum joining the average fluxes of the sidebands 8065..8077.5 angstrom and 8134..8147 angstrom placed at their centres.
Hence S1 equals 0.02 mag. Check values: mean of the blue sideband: 8.7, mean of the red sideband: 8.89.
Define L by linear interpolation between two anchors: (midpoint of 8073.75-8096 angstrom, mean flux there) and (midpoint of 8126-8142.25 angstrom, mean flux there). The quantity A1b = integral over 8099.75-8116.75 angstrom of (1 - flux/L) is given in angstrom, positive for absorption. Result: 1.9 angstrom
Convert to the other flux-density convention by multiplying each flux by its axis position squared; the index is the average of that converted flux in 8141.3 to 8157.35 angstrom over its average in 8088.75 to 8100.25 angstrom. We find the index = 1.11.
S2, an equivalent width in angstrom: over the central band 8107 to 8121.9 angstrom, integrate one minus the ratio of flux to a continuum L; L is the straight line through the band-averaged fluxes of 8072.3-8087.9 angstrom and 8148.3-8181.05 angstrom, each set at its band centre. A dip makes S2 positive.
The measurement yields 1.5 angstrom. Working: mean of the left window 9.42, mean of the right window 8.94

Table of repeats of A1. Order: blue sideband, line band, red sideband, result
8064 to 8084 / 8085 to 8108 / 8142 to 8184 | 1.5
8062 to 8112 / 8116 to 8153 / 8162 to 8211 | -1.5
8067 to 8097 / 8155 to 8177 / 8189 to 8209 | -0.7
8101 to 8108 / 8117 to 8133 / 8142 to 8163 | -0.5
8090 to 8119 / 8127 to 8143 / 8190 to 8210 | -0.9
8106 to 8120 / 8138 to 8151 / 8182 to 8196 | -1.1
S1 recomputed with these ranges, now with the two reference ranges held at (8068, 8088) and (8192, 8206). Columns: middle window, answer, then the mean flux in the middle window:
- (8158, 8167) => -0.08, 9.19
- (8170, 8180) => 0.02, 8.26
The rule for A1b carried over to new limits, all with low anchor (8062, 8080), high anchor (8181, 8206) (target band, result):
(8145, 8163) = -1.9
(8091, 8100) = 0.1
